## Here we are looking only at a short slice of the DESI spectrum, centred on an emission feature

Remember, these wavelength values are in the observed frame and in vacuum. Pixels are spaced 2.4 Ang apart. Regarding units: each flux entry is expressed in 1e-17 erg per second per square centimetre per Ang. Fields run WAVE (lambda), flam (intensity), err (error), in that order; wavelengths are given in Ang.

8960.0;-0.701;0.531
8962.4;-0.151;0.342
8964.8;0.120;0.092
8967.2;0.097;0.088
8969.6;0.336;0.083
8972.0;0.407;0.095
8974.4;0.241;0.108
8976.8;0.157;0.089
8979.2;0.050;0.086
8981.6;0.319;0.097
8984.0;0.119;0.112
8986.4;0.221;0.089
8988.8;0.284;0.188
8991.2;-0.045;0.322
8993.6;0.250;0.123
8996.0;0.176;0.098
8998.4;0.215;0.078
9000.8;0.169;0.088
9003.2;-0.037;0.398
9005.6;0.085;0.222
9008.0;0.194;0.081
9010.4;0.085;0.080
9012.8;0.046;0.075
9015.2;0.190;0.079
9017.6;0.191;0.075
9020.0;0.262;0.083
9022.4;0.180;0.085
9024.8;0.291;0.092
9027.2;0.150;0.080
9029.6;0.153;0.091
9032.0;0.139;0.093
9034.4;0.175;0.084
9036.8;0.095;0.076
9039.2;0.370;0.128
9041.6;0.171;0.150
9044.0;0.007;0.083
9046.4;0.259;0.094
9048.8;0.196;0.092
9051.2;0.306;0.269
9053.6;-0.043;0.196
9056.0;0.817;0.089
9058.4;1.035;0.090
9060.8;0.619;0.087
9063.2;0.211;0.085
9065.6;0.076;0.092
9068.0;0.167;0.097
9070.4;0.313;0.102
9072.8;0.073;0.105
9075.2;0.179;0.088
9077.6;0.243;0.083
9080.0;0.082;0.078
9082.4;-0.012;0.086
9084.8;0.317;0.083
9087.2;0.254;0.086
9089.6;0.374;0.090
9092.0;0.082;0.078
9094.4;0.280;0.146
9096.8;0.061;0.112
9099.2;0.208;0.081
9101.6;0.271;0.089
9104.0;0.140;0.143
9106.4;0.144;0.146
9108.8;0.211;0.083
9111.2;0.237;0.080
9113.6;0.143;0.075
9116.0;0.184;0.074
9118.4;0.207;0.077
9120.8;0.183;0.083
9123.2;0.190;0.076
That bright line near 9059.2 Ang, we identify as [O III]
